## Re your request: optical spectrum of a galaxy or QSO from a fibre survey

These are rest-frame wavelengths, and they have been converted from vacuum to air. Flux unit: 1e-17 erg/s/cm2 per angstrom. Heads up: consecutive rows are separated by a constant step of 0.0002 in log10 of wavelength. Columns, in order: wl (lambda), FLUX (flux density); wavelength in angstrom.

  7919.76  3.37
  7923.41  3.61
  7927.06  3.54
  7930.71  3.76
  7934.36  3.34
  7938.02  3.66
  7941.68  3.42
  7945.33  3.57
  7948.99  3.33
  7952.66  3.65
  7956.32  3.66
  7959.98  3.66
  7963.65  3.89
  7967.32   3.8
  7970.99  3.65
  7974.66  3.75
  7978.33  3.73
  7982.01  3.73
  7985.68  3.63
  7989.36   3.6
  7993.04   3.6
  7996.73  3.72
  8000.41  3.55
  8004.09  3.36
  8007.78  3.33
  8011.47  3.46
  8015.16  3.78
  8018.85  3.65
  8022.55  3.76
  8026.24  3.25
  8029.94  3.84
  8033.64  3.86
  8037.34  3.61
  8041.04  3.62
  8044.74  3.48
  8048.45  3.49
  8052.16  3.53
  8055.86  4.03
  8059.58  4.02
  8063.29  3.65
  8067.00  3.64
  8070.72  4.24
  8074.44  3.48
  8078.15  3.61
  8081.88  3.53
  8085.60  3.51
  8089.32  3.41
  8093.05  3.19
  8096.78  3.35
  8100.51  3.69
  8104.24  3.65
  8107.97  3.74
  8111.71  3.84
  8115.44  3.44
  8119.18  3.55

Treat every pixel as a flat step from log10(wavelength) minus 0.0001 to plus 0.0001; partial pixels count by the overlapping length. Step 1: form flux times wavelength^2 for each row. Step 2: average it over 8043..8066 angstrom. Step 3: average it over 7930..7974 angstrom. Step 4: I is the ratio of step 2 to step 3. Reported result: 1.05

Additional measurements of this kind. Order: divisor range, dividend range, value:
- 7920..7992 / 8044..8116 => 1.03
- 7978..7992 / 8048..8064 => 1.05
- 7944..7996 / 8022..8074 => 1.03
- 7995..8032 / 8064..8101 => 1.01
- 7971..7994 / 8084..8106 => 0.97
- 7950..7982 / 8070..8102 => 0.98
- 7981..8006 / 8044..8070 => 1.05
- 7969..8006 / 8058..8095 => 1.02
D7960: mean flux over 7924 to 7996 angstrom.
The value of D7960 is 3.63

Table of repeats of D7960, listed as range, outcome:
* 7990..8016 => 3.54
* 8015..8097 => 3.63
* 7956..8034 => 3.64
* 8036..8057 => 3.61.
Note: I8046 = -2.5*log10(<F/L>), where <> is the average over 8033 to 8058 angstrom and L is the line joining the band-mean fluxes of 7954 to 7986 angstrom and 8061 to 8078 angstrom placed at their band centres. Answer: 0.026 mag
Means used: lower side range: 3.73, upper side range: 3.75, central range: 3.65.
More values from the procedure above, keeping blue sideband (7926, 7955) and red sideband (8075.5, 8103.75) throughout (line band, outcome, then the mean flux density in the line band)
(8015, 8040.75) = -0.050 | 3.67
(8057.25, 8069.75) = -0.096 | 3.81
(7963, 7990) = -0.060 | 3.72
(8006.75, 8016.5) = -0.005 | 3.53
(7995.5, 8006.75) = -0.002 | 3.52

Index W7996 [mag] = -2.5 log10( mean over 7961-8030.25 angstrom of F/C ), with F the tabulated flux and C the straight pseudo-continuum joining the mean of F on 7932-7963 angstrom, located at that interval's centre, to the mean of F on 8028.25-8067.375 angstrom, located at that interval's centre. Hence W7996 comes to 0.00 mag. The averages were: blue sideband 3.55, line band 3.63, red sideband 3.71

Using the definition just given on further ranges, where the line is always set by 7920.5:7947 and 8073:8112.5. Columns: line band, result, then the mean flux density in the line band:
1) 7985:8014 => 0.00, 3.53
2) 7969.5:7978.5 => -0.05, 3.71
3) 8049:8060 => -0.08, 3.79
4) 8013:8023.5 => -0.05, 3.72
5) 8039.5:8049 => 0.00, 3.53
